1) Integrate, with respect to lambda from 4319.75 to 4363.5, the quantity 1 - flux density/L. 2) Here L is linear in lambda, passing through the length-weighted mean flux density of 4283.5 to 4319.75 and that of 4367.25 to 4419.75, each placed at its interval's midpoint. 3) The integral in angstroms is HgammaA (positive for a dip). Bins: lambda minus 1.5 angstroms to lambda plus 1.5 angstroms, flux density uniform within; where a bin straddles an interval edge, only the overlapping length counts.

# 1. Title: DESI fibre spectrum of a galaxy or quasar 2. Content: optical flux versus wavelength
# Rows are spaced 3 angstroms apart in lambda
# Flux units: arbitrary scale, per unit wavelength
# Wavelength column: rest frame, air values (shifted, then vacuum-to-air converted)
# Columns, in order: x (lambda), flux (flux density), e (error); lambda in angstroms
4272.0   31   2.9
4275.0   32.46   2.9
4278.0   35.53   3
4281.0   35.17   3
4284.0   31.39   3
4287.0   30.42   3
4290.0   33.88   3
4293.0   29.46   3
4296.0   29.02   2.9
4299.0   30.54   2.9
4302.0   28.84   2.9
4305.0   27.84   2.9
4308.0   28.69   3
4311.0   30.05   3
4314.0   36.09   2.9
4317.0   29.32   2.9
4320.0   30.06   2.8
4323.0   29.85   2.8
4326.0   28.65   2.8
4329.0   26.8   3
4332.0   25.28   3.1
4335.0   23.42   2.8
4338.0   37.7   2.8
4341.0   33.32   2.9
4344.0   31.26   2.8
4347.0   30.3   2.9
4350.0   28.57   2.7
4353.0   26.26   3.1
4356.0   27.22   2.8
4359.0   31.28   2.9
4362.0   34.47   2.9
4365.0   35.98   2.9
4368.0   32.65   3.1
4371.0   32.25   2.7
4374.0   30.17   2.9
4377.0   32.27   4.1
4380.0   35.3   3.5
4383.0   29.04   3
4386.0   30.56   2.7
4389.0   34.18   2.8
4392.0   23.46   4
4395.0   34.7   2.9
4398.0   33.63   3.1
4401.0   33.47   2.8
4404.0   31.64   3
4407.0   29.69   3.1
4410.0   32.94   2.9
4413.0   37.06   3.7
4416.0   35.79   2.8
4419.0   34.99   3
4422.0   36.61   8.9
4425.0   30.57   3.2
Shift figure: 2.3 angstroms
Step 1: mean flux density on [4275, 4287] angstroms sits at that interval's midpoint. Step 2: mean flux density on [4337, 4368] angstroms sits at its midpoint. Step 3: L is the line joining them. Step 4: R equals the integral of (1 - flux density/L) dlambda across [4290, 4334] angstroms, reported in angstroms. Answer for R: 4.3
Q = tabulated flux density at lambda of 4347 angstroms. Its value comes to 30.3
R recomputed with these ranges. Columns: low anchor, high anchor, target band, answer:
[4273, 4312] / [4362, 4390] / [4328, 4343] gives 1.12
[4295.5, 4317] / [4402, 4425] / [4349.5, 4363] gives 1.03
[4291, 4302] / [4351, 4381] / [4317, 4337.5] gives 1.74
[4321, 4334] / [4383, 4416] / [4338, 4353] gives -1.25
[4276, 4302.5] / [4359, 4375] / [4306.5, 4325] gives 0.88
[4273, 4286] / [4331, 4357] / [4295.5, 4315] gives 1.06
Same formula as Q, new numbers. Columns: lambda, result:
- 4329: 26.8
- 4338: 37.7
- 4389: 34.18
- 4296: 29.02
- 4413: 37.06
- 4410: 32.94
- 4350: 28.57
